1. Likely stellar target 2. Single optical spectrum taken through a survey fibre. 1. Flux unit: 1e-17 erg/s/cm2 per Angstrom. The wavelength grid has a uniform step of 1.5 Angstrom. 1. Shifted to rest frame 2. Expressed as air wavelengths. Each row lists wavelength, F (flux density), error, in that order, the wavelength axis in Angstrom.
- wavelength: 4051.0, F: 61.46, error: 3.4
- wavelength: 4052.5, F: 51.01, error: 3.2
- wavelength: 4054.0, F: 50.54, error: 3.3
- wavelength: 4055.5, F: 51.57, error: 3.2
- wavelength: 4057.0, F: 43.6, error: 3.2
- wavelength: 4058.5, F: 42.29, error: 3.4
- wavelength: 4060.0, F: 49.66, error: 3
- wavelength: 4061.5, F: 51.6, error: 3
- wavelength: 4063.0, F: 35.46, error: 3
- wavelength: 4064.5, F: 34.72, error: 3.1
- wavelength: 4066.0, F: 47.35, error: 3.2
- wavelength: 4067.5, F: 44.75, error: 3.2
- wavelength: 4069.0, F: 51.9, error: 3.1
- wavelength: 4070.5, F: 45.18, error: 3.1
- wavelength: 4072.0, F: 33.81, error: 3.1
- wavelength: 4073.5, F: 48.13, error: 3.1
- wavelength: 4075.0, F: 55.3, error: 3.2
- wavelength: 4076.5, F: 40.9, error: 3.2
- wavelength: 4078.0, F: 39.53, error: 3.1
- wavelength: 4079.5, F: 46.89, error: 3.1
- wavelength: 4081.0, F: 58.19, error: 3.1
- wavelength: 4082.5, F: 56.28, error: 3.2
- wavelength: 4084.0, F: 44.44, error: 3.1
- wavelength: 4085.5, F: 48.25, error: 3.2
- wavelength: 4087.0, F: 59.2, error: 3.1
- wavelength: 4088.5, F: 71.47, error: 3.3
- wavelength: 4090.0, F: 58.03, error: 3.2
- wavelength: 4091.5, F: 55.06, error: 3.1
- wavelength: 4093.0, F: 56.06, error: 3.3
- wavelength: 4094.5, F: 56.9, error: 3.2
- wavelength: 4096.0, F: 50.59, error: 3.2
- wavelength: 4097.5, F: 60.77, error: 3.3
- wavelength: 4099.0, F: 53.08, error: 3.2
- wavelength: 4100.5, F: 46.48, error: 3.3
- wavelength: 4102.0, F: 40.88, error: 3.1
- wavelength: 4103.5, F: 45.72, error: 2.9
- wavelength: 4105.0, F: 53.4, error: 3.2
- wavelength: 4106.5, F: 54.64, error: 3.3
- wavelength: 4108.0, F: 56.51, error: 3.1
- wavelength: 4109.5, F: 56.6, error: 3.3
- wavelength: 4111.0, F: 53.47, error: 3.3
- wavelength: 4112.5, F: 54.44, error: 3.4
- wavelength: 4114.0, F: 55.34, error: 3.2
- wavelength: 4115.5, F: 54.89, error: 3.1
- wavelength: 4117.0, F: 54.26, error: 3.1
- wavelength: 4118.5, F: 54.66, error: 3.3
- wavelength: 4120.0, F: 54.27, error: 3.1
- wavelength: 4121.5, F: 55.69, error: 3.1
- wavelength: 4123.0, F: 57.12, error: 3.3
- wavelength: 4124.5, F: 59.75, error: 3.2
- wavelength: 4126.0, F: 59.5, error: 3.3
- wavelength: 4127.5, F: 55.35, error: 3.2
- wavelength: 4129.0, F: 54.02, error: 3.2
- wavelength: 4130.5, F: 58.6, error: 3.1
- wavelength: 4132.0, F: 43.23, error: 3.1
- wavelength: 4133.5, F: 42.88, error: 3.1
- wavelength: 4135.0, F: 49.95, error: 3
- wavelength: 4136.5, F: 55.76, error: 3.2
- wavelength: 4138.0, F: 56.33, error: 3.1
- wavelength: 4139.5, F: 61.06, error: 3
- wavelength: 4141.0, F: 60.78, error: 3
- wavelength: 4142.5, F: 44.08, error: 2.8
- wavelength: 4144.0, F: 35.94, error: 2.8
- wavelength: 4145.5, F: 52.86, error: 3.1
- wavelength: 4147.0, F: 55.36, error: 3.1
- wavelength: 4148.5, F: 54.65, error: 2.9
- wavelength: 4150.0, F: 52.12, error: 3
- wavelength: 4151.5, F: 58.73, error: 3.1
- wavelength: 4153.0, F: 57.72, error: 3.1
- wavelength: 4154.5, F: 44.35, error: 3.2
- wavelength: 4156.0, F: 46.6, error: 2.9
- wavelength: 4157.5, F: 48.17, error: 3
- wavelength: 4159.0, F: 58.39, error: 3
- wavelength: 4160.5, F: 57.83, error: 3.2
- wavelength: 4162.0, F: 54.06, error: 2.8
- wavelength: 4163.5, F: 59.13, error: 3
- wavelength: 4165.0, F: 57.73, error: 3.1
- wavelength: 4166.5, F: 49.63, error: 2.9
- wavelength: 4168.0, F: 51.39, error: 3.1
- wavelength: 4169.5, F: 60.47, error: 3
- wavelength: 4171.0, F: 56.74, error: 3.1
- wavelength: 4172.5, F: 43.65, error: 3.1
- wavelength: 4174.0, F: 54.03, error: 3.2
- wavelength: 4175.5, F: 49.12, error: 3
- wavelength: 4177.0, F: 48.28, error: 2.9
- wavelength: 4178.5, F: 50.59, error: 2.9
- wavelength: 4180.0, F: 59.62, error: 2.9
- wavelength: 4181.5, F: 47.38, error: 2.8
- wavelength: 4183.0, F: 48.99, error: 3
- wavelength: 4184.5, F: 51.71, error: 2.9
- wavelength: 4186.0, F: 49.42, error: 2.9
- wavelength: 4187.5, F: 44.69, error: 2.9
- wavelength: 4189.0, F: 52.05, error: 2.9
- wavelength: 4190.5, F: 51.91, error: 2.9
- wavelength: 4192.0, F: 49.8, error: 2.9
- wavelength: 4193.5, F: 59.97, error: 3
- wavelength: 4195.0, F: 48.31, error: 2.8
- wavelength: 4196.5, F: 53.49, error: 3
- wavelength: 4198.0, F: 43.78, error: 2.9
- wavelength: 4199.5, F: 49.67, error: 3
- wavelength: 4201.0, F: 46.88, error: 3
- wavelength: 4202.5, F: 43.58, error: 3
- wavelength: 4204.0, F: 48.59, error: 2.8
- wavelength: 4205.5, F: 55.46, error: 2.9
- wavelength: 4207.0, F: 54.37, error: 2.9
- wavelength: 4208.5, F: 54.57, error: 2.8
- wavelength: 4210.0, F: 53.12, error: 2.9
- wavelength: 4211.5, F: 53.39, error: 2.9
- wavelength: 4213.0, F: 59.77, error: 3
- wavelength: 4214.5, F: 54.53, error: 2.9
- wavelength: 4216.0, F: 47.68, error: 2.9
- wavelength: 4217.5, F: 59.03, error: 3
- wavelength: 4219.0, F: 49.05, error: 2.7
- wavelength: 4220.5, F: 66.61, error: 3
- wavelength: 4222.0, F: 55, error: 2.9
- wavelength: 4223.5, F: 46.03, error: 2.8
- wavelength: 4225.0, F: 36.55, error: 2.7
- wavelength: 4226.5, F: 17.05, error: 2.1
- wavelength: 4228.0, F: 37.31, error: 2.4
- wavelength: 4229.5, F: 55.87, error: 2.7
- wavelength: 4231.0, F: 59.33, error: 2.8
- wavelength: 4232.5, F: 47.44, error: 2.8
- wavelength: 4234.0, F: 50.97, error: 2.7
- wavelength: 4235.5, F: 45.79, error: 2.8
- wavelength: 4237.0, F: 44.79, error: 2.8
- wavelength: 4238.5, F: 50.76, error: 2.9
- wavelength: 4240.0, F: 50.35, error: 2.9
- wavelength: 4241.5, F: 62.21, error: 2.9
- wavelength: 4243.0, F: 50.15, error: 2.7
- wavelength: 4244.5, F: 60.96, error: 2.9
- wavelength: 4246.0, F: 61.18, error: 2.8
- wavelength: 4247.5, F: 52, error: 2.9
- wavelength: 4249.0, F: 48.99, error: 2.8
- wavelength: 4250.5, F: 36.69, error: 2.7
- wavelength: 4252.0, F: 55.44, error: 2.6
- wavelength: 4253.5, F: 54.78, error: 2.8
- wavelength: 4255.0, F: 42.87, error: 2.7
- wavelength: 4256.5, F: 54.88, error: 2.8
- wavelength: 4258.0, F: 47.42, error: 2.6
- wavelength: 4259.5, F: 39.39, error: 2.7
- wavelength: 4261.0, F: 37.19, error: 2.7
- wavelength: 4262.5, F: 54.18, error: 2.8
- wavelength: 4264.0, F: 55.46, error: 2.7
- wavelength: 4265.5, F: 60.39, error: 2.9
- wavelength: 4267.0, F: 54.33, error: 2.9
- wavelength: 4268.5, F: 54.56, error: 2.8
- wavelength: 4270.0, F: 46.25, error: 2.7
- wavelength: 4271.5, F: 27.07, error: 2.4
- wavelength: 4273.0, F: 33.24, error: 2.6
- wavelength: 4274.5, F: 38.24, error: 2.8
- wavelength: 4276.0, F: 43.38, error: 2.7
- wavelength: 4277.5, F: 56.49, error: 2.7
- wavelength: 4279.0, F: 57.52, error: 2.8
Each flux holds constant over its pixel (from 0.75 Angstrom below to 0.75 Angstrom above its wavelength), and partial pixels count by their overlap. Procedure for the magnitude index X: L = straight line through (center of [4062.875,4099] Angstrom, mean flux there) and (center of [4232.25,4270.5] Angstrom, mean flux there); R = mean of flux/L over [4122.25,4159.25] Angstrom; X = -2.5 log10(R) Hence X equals -0.05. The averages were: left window 50.3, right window 50.8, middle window 52.9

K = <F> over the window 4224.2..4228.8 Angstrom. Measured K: 30.8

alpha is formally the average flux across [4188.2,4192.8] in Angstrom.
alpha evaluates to 51.3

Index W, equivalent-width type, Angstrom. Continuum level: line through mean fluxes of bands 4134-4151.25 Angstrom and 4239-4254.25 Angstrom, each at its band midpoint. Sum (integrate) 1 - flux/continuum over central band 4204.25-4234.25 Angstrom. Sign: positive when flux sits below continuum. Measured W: 1.39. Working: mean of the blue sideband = 52.7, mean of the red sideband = 53.2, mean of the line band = 50.6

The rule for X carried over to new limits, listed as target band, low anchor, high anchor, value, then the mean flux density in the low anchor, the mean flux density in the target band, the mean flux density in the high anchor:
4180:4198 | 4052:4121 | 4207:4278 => -0.02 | 50.6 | 50.8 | 49.4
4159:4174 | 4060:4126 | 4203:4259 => -0.07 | 51.5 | 54.7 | 50.8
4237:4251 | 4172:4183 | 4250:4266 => -0.07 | 50.4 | 52.5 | 49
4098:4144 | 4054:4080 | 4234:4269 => -0.14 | 45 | 53.2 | 51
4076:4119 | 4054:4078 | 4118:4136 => -0.07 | 45.1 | 53.1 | 53.8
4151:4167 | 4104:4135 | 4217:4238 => -0.04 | 54.3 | 53.8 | 47.8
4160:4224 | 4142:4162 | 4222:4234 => -0.11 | 51.5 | 52.4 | 44.1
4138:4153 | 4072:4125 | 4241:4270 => -0.01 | 53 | 53.3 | 51.5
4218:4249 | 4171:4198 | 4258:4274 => -0.05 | 50.7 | 50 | 46.1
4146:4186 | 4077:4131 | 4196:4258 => -0.01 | 54.1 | 52.9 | 50.5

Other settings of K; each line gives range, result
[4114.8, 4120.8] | 54.5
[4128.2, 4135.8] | 49.8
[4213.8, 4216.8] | 51.2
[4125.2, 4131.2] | 56.9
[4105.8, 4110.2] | 55.9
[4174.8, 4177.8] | 48.7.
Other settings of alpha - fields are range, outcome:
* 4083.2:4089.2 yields 55.7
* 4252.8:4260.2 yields 47.9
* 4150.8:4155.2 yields 53.6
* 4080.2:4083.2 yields 57.1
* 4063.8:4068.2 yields 42.3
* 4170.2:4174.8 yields 51.5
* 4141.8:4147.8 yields 47.1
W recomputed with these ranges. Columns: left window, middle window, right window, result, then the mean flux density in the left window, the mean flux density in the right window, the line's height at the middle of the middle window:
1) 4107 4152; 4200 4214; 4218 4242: -0.7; 53.9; 48.4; 49.7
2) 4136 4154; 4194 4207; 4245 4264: 0.5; 53.6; 49.2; 51.4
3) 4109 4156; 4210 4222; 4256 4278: -1.5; 53.5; 46.6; 49.3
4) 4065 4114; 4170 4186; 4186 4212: -0.1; 51.4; 50.7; 50.9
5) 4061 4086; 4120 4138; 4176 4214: -2.1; 46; 51.2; 48.3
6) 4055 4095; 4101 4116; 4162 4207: -0.8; 49.1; 51.3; 49.8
